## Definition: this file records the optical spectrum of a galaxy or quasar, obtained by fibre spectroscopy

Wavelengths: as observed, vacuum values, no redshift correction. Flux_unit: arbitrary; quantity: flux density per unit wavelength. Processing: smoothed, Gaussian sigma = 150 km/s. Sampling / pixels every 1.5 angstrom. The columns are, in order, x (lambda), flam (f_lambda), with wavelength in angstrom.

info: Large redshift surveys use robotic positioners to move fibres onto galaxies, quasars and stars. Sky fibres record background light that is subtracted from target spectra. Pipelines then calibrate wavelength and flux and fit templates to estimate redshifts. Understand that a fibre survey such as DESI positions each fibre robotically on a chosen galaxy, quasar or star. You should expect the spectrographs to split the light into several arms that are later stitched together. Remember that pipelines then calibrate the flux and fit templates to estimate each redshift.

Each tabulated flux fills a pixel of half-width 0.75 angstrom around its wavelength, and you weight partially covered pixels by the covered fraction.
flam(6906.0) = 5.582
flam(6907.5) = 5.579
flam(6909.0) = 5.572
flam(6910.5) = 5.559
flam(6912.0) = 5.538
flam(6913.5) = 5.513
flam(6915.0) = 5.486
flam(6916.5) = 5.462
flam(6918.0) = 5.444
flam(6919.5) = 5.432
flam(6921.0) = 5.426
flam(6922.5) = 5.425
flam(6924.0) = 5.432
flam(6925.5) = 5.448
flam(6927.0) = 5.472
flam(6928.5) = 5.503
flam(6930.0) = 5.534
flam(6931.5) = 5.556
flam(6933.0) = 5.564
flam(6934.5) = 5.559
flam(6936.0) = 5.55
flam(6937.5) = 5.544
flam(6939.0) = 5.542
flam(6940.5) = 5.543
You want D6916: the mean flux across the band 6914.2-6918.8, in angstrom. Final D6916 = 5.46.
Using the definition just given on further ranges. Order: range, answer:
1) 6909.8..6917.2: 5.51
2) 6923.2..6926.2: 5.44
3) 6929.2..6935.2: 5.55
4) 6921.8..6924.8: 5.43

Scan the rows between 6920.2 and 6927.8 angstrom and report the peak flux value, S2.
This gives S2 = 5.472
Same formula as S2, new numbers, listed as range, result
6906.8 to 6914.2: 5.579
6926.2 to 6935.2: 5.564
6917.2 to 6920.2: 5.444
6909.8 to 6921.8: 5.559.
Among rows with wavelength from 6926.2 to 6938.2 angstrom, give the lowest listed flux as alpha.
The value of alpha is 5.472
